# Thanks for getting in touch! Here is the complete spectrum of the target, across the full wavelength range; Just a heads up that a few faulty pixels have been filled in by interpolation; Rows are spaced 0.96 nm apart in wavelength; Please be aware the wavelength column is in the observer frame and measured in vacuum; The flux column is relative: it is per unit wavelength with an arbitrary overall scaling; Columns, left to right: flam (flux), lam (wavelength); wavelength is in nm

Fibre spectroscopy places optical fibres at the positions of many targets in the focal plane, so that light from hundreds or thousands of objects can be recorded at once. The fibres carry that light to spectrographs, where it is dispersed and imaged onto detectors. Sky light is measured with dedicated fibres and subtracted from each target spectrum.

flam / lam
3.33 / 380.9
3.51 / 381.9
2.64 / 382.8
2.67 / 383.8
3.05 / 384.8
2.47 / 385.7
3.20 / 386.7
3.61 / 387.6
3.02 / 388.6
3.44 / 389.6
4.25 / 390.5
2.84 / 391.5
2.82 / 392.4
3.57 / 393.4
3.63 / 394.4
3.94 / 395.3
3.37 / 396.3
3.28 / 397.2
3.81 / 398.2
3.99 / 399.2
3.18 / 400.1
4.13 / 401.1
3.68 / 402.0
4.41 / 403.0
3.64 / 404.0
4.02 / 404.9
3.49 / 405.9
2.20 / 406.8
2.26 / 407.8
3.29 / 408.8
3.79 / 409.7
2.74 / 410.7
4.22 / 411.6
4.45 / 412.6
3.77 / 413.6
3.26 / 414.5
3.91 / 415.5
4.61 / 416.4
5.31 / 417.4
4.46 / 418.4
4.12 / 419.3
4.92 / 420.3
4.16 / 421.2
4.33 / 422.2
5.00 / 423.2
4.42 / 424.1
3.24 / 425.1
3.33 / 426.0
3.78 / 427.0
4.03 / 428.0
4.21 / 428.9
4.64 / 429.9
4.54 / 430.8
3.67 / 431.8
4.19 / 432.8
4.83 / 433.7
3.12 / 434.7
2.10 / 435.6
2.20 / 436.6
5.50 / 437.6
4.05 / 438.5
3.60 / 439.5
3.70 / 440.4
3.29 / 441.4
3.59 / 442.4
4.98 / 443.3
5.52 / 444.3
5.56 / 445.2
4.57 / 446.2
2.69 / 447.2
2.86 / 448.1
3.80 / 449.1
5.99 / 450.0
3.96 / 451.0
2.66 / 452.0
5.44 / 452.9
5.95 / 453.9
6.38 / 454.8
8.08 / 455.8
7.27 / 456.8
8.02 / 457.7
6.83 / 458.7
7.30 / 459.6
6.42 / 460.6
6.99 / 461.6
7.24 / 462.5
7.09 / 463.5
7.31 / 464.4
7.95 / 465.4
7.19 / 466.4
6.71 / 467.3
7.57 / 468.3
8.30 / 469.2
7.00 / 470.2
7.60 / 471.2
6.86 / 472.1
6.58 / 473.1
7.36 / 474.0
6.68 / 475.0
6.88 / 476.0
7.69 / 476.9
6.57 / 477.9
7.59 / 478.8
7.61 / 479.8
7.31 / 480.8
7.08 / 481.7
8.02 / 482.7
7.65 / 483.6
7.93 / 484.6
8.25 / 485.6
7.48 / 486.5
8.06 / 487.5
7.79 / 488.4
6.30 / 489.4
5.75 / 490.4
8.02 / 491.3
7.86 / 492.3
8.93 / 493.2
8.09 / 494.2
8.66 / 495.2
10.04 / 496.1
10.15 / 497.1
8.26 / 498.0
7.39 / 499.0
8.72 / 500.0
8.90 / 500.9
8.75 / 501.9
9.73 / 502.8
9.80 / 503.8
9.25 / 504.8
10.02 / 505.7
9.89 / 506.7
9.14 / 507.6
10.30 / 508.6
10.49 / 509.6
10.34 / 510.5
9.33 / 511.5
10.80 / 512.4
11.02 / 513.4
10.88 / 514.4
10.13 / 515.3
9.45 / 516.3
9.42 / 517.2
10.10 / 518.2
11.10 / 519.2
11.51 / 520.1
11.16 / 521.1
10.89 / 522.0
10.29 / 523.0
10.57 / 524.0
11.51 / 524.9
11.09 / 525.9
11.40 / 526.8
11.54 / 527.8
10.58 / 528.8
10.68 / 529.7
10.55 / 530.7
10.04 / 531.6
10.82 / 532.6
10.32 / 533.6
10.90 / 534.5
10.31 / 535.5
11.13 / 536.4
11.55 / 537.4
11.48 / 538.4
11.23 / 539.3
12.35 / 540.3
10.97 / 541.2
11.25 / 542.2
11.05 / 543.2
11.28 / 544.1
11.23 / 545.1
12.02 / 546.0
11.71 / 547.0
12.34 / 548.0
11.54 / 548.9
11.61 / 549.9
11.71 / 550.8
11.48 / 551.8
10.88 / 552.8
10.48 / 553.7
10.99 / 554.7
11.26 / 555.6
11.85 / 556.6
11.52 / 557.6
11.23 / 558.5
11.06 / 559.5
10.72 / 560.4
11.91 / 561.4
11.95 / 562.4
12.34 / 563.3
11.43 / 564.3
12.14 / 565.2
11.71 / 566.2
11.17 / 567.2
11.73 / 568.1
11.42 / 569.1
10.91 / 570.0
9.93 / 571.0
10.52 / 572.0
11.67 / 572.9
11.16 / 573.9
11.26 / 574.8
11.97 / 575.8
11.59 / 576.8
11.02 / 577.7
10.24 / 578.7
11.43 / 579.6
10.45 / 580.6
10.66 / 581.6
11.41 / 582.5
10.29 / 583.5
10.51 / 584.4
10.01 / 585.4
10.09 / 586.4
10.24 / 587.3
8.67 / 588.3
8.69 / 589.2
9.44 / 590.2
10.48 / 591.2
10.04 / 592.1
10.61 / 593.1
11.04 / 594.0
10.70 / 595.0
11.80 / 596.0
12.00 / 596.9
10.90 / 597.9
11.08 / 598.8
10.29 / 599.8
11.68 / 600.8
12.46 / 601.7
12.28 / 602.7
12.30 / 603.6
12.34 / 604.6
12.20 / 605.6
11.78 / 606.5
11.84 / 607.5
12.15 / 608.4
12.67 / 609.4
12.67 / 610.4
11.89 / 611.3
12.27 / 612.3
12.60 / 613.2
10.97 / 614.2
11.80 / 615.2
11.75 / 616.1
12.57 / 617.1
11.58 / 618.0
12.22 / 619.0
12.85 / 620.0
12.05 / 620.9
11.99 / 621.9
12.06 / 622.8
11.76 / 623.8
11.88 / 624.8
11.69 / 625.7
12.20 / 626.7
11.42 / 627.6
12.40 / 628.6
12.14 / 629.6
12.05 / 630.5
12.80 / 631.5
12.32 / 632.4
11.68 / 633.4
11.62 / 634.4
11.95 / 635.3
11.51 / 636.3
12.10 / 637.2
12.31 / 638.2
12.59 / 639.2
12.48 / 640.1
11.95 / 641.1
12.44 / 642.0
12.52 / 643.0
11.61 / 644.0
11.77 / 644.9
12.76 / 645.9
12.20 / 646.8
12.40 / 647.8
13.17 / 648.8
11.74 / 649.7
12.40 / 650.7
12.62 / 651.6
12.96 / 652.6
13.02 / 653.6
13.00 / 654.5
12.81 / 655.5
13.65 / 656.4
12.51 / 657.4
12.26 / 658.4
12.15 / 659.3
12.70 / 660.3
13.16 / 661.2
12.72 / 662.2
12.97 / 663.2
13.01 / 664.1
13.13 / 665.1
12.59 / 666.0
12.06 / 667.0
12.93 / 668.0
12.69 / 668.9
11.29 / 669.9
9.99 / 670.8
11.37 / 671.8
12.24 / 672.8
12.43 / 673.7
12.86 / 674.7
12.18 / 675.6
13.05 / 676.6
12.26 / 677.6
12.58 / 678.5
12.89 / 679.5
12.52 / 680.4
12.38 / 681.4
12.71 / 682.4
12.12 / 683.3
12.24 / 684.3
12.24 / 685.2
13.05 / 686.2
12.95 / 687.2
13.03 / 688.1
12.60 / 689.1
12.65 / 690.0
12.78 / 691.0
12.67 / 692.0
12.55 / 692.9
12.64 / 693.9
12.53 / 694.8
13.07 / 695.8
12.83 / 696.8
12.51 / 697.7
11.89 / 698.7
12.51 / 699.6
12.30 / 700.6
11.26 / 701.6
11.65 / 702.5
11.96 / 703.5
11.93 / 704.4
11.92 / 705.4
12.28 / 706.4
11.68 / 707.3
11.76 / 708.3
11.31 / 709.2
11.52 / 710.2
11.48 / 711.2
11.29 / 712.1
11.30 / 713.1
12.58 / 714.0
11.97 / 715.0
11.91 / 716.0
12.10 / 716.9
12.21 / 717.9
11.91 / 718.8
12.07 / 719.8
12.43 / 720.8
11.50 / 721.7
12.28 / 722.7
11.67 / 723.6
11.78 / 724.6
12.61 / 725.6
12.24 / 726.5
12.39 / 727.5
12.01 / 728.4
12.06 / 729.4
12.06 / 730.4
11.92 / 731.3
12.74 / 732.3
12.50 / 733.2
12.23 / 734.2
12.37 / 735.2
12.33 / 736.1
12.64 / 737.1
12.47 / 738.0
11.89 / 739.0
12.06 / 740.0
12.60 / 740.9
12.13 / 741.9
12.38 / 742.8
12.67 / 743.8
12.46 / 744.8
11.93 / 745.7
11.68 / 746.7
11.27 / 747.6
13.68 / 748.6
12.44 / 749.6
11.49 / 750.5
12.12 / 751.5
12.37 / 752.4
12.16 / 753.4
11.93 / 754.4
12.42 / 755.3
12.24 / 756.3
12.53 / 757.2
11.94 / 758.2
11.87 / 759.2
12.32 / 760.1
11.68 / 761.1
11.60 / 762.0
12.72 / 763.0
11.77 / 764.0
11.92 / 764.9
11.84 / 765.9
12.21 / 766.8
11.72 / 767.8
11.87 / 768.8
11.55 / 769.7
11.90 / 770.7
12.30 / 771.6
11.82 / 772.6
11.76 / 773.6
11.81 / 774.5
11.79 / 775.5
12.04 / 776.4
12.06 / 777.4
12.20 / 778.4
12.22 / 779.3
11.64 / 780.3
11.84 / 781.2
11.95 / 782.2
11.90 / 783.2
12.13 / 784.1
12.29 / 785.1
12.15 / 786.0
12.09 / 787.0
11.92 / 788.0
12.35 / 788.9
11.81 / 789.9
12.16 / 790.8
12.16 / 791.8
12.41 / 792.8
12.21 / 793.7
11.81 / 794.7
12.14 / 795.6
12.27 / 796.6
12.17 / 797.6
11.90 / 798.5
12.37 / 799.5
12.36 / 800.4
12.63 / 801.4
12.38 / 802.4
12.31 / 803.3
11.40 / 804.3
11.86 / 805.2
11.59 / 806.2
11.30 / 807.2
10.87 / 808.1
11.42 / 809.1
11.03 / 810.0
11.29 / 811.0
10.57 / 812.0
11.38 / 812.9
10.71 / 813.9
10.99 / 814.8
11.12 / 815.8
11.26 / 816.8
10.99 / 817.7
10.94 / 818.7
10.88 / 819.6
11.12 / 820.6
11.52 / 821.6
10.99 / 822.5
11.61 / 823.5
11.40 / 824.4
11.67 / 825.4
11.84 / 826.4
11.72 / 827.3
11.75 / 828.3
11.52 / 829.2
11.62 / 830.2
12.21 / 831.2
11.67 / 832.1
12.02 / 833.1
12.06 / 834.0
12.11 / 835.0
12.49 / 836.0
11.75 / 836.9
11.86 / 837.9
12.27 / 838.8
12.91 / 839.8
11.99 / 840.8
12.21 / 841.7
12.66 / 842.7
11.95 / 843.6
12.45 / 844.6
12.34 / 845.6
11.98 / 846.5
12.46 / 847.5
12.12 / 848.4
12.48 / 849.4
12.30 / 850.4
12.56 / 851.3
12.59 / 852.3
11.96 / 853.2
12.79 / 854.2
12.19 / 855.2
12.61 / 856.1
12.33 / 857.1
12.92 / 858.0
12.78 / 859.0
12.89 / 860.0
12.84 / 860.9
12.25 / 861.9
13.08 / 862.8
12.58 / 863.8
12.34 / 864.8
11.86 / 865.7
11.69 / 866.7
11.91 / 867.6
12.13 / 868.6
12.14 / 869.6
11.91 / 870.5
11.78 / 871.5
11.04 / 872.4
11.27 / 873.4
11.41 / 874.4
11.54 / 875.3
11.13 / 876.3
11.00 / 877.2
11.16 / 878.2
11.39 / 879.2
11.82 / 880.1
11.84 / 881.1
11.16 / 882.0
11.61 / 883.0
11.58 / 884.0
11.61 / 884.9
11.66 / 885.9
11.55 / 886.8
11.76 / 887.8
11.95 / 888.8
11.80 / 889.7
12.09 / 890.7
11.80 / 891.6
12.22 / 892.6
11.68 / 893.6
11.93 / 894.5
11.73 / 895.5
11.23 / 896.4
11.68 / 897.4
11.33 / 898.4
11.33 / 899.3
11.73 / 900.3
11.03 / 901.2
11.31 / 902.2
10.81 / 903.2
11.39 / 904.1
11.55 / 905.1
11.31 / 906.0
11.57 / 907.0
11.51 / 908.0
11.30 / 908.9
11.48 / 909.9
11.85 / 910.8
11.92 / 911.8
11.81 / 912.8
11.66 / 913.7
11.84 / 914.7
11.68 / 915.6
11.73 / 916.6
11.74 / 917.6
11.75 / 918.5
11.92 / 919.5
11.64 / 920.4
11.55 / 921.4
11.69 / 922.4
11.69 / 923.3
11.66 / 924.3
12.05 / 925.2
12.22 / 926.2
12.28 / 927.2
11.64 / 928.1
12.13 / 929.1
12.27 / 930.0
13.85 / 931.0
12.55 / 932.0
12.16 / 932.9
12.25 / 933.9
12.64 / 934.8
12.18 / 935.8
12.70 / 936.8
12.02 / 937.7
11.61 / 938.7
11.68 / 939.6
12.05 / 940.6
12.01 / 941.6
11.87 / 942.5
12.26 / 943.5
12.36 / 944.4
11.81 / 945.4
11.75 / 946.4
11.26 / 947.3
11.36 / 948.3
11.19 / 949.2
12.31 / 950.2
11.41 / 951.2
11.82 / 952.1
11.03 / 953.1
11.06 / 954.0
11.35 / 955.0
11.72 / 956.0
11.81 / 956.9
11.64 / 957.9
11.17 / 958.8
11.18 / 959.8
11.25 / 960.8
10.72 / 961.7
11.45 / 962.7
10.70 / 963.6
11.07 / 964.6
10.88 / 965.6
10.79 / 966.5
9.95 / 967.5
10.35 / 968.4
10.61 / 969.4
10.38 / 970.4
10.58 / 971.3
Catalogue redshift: 0.14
